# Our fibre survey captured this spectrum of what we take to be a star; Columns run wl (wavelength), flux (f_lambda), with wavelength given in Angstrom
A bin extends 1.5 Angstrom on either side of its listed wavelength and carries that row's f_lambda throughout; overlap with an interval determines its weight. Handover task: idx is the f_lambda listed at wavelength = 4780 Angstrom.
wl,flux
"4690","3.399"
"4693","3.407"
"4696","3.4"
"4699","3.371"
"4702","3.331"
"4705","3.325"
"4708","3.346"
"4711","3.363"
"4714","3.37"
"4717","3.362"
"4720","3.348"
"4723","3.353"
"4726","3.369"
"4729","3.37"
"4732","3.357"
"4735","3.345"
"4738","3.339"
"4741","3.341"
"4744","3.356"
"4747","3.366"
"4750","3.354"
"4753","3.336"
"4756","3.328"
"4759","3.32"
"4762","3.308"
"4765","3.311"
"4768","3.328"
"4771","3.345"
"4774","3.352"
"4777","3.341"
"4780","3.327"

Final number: 3.327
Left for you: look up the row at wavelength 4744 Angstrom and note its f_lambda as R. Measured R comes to 3.356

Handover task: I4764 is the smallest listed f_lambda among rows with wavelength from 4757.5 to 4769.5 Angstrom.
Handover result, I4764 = 3.308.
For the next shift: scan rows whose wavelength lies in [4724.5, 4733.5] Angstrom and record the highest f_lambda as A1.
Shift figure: 3.37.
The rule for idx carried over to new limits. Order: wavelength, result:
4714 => 3.37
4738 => 3.339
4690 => 3.399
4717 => 3.362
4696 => 3.4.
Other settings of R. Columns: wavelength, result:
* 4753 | 3.336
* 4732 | 3.357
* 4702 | 3.331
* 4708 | 3.346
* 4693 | 3.407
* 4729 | 3.37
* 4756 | 3.328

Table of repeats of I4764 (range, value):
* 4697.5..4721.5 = 3.325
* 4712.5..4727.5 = 3.348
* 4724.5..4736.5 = 3.345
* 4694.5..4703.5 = 3.331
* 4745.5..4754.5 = 3.336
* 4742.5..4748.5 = 3.356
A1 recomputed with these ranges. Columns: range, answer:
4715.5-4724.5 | 3.362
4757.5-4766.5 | 3.32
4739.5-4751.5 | 3.366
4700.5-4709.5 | 3.346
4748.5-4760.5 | 3.354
